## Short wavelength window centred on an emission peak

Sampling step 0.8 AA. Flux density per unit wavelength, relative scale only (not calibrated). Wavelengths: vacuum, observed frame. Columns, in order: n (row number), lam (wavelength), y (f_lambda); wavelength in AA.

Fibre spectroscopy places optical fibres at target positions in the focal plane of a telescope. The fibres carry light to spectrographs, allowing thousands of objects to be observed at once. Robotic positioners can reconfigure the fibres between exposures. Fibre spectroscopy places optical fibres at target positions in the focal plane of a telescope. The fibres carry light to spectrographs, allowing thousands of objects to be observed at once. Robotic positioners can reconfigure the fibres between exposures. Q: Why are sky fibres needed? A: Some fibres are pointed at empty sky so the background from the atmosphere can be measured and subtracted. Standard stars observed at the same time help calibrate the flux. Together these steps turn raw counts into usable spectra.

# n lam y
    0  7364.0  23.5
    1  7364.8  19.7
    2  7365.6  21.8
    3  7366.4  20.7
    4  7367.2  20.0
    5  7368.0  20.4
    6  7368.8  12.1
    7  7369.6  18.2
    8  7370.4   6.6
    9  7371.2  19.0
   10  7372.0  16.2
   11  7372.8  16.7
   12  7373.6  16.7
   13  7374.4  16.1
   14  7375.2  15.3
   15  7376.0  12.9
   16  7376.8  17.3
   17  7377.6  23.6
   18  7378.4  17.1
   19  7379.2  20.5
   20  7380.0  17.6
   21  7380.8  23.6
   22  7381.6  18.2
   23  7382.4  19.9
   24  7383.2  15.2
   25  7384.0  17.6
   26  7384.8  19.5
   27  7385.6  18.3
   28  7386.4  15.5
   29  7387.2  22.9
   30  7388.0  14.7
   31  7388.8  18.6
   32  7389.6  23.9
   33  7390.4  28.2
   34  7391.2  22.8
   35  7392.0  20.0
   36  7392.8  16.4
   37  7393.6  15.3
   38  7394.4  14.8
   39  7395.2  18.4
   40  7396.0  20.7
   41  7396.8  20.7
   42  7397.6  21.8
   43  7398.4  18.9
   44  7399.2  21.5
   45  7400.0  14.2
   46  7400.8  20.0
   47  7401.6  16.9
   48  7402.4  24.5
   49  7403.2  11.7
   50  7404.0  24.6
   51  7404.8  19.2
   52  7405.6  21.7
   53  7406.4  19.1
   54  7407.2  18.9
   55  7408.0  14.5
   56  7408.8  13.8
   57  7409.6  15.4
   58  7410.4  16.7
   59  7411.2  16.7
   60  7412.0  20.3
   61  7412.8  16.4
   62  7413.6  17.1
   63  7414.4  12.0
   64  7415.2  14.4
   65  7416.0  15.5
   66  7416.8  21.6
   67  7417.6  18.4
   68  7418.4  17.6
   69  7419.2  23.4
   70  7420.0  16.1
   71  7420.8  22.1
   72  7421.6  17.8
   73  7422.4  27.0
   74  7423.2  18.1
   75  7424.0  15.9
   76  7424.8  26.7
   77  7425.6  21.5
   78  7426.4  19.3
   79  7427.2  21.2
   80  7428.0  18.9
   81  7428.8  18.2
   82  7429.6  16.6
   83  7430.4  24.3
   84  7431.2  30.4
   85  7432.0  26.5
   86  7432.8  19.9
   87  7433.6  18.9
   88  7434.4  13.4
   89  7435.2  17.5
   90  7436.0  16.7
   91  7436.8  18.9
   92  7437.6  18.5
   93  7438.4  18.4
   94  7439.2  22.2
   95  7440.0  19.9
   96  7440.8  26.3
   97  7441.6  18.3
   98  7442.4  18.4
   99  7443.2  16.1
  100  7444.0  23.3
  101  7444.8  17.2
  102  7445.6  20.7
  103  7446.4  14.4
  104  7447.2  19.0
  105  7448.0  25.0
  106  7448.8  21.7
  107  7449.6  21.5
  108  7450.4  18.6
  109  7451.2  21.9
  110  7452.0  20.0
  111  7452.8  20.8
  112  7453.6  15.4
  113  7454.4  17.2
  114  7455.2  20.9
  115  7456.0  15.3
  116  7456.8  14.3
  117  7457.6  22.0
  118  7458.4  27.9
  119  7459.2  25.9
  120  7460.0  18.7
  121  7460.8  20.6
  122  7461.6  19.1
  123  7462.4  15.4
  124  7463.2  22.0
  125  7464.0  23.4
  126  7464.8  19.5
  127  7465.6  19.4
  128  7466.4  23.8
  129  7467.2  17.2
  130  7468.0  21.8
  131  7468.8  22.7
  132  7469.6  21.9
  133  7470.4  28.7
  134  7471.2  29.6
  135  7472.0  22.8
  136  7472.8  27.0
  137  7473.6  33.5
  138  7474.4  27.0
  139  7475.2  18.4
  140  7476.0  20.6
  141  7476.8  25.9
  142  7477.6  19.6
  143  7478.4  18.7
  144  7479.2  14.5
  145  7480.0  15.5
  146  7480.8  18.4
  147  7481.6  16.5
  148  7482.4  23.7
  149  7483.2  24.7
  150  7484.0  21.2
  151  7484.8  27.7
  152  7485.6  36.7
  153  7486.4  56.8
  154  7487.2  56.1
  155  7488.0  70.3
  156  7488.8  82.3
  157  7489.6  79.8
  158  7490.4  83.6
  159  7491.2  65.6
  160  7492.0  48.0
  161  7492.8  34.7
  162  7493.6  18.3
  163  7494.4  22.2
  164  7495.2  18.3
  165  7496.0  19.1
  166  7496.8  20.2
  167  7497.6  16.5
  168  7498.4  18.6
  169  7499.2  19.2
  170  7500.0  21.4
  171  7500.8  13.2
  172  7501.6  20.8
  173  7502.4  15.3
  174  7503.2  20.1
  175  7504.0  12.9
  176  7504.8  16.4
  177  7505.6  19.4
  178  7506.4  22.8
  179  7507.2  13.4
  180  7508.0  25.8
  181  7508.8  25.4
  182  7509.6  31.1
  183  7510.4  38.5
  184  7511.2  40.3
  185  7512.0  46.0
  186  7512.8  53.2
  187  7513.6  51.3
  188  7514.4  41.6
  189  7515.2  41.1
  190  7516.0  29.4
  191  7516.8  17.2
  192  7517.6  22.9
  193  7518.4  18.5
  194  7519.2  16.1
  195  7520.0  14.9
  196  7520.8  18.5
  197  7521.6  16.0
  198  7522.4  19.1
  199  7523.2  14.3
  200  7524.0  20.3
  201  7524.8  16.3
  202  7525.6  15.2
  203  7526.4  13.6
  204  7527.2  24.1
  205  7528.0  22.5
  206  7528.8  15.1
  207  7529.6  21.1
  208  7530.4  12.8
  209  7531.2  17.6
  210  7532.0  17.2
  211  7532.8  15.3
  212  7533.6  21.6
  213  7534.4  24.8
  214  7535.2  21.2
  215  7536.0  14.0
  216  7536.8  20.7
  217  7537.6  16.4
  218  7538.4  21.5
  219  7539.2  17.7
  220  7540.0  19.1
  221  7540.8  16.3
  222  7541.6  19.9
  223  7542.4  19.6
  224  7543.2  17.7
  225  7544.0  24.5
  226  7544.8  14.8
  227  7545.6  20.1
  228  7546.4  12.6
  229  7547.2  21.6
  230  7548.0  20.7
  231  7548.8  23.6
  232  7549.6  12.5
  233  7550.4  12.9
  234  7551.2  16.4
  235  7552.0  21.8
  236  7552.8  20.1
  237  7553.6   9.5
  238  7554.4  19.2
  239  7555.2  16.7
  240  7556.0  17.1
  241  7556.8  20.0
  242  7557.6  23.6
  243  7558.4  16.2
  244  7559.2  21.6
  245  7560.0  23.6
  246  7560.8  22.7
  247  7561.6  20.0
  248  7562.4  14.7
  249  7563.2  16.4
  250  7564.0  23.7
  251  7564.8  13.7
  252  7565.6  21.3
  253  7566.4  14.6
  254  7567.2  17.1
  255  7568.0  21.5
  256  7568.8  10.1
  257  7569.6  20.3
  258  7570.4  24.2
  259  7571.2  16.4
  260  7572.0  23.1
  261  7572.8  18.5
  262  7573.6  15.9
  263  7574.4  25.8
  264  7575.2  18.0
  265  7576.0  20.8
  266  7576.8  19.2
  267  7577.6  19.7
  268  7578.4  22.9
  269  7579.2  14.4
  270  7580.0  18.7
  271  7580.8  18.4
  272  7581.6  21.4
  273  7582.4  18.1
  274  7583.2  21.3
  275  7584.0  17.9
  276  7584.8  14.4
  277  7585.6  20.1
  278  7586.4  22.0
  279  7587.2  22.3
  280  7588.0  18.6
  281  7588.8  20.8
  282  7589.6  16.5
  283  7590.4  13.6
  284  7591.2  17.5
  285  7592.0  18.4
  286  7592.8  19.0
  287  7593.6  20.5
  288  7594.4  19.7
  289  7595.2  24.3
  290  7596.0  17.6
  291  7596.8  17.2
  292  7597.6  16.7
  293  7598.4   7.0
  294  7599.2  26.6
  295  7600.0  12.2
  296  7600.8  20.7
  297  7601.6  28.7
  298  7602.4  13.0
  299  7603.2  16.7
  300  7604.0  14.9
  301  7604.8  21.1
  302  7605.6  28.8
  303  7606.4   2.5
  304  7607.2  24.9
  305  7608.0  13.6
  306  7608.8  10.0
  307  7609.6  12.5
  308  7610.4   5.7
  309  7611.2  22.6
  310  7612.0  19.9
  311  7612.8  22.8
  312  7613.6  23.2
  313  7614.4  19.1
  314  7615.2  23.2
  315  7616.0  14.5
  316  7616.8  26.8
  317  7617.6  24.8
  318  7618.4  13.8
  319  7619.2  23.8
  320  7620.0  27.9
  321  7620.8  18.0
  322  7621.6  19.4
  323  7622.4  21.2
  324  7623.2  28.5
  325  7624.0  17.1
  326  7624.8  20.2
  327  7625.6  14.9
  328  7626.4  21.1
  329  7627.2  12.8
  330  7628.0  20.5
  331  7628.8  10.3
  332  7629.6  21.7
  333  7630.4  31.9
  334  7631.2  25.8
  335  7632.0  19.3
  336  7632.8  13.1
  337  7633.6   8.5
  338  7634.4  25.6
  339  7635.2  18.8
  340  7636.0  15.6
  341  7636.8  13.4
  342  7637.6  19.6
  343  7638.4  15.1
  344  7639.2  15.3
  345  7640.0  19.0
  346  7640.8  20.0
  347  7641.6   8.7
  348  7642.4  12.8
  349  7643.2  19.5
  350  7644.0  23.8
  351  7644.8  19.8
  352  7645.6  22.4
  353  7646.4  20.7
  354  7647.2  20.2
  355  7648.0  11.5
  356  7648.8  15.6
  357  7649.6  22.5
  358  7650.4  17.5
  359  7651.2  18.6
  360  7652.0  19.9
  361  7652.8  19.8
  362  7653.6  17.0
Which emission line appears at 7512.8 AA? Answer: [N II] 6583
